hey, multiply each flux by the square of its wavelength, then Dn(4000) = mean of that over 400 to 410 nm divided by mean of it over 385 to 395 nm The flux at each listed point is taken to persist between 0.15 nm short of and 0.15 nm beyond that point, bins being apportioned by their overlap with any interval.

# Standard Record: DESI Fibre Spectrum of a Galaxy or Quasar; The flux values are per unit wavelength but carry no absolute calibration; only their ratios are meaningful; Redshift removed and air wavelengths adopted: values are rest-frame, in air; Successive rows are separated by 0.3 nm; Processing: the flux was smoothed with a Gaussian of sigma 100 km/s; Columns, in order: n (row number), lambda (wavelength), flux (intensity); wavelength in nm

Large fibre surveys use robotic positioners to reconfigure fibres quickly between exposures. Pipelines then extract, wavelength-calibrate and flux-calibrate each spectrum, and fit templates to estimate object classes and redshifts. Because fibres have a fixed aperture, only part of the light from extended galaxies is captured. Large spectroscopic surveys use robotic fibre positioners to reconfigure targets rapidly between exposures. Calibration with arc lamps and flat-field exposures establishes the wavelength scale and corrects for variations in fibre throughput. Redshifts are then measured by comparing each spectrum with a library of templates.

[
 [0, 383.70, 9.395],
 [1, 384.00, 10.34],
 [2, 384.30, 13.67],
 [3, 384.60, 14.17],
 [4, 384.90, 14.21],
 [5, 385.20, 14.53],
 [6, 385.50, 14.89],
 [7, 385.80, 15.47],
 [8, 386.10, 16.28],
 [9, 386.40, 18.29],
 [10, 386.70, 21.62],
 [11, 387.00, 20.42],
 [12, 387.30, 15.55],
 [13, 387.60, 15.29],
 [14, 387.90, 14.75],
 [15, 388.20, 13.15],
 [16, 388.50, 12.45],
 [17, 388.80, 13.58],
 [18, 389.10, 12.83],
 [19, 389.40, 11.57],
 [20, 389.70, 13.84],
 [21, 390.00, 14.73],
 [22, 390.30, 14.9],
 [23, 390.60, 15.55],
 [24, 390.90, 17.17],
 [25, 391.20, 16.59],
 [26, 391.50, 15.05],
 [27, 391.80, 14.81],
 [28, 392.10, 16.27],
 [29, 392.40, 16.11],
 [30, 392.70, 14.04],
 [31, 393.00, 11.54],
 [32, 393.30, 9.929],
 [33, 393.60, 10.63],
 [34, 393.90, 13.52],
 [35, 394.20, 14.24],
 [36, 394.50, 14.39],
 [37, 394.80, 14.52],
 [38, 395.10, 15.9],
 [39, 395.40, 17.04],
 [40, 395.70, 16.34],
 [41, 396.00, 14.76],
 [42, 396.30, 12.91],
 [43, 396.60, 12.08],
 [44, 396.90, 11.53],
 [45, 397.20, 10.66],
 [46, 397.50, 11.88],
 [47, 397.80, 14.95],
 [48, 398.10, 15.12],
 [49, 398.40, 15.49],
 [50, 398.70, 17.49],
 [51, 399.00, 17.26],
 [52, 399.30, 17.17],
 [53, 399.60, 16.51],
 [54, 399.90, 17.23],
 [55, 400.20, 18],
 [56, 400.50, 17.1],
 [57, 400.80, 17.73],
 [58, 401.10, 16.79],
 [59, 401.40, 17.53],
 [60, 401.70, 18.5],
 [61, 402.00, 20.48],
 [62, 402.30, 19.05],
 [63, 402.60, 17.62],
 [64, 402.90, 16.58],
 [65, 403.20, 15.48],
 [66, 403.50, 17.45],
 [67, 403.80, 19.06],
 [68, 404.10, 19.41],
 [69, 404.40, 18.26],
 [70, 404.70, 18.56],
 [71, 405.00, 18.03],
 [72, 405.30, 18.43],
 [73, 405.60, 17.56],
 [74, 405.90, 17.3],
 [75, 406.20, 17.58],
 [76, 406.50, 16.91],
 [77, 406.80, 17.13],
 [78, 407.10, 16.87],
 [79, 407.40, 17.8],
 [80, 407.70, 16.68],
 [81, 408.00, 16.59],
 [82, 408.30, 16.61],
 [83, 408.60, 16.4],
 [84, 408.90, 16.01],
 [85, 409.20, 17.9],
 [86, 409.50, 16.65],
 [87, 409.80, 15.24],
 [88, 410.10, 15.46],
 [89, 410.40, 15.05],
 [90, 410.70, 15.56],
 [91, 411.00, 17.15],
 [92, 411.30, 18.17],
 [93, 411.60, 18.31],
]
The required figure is 1.27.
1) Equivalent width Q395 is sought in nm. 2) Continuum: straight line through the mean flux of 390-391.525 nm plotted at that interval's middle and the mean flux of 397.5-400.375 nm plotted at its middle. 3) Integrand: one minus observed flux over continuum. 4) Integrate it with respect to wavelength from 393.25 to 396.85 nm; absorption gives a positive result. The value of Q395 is 0.49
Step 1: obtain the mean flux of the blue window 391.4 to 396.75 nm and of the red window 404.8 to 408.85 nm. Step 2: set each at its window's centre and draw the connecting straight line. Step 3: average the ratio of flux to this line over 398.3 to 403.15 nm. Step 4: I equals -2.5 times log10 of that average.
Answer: -0.12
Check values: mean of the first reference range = 14.1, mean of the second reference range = 17.2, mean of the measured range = 17.5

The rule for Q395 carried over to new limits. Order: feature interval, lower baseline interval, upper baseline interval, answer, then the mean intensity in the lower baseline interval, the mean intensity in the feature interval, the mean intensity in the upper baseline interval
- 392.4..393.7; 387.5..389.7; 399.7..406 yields 0.234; 13.4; 12.1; 17.9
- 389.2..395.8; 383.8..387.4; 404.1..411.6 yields 0.682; 15.7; 14.5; 17.1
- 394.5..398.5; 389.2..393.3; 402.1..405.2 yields 0.480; 14.6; 14.1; 18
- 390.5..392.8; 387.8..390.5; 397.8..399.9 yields -0.234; 13.5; 15.7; 16.4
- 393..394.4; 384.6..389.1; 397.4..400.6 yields 0.339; 15.6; 12.1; 16.3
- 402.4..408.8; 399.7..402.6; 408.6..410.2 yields -0.138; 18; 17.4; 16.3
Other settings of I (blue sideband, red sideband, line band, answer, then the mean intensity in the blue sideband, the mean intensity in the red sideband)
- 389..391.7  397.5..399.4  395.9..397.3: 0.253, 14.7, 15.9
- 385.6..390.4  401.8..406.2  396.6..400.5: 0.130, 15.3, 18.1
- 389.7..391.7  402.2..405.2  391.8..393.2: 0.106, 15.5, 17.9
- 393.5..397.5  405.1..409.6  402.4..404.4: -0.110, 13.7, 17.1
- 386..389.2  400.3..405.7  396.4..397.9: 0.376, 15.9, 18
